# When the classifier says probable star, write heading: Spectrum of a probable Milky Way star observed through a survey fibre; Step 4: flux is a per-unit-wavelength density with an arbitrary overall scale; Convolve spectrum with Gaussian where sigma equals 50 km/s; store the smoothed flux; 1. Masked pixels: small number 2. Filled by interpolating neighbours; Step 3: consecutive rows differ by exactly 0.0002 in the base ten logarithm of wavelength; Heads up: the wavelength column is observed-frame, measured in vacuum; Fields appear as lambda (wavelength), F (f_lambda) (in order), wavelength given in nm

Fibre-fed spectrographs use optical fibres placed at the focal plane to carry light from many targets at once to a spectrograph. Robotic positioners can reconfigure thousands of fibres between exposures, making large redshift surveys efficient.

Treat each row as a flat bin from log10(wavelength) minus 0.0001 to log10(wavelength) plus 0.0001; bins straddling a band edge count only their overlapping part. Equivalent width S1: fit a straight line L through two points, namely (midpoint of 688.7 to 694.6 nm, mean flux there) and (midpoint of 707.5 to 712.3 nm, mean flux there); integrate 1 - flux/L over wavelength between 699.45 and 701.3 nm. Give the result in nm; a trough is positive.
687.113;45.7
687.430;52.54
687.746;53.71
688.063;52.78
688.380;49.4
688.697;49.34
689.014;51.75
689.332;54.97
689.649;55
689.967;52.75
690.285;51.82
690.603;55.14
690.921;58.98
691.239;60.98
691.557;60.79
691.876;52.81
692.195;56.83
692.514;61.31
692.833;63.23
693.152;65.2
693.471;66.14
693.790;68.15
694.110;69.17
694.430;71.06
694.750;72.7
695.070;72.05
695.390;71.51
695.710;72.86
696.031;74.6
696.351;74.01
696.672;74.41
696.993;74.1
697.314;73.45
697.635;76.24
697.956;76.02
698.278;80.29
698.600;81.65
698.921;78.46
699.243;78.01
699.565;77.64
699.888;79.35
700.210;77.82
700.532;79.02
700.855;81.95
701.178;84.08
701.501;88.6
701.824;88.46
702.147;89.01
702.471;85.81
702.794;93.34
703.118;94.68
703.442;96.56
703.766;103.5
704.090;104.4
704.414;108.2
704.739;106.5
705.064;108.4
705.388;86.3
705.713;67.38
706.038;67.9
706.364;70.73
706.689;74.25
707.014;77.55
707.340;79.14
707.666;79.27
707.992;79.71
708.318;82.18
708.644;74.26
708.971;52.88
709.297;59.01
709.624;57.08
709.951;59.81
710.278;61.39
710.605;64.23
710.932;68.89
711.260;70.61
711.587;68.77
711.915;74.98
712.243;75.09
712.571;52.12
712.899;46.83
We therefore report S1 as -0.47 nm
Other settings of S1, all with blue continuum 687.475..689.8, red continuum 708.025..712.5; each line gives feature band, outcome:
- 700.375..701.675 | -0.486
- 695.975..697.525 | -0.436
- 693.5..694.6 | -0.256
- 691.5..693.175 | -0.141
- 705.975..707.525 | -0.235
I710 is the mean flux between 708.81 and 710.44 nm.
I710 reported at 58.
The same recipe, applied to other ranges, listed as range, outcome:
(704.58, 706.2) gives 87.3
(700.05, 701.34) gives 80.7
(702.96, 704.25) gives 99.8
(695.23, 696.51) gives 73.3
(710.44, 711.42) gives 67.9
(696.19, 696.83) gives 74.3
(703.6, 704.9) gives 106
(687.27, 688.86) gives 51.6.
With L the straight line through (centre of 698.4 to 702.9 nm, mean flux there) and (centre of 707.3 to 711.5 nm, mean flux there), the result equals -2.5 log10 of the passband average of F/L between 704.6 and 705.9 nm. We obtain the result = -0.21 mag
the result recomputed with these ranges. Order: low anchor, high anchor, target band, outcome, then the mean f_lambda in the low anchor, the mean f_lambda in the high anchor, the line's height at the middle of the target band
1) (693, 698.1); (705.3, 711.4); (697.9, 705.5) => -0.24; 72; 69.9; 71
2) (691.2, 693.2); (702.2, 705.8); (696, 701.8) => 0.02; 59.8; 96.3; 80.5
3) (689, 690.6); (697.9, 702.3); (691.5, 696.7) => -0.03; 53.6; 81.6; 65.3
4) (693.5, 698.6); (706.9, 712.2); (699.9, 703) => -0.19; 73.4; 69.4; 71.8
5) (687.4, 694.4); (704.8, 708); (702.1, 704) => -0.25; 57.8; 79.9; 75.1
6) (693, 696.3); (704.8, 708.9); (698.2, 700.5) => -0.07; 70.5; 79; 73.8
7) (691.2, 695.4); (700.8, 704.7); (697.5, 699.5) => 0.03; 65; 94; 80.9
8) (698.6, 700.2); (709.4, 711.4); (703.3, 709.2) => -0.21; 78.7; 63.4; 69.2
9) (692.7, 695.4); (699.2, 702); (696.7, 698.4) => 0.00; 68.7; 81.9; 75.7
